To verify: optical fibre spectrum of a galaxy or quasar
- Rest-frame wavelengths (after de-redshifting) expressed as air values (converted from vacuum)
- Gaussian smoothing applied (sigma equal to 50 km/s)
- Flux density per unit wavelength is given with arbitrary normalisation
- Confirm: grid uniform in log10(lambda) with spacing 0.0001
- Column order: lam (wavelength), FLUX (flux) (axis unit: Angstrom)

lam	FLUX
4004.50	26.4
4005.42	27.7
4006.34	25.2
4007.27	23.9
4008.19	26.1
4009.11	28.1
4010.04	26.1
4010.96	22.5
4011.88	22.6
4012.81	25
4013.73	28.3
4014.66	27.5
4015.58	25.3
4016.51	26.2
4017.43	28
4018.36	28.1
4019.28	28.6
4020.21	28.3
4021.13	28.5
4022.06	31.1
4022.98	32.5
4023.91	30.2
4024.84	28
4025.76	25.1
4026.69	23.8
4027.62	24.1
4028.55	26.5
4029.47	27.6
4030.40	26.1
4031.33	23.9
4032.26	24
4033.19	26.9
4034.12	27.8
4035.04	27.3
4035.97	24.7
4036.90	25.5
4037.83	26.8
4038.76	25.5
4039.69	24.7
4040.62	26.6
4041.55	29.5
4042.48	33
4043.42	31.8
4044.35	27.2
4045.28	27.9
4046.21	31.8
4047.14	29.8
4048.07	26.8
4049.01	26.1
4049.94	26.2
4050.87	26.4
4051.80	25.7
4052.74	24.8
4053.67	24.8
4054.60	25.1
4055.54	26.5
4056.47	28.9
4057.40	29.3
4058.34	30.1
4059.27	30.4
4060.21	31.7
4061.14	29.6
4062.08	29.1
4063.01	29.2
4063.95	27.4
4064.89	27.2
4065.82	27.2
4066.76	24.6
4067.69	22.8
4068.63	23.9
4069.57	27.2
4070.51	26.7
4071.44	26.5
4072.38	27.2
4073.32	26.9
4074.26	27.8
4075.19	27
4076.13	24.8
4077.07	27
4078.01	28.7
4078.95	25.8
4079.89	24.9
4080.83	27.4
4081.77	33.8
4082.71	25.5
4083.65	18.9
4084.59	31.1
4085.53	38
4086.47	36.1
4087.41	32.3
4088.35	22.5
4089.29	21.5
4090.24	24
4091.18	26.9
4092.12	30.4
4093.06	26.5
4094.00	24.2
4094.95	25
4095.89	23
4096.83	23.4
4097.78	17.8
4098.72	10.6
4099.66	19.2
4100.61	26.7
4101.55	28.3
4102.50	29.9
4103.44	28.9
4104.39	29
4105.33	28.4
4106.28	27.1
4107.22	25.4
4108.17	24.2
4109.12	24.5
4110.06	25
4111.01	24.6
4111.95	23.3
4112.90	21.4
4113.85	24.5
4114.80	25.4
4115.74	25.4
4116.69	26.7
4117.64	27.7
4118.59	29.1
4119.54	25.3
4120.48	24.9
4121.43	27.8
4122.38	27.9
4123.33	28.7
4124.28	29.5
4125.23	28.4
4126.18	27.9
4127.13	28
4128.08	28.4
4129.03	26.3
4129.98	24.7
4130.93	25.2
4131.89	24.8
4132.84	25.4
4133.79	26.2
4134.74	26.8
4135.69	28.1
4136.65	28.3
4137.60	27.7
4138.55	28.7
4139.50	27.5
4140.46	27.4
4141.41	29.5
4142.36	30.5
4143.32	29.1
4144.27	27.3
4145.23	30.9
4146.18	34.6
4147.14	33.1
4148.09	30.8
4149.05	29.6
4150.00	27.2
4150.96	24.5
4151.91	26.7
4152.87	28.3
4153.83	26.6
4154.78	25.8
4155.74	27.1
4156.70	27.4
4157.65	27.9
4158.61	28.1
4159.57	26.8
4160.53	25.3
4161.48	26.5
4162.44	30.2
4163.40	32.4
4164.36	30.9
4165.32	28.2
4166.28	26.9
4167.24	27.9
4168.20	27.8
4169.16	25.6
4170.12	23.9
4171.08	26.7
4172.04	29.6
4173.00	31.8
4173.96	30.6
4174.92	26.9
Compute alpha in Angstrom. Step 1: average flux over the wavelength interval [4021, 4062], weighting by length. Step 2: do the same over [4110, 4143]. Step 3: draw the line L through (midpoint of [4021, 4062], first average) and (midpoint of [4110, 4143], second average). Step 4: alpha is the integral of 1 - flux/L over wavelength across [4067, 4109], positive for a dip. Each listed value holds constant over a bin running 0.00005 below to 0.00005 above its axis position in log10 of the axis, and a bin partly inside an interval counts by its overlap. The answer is 1.5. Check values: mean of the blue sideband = 27.5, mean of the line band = 26.2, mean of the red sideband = 26.8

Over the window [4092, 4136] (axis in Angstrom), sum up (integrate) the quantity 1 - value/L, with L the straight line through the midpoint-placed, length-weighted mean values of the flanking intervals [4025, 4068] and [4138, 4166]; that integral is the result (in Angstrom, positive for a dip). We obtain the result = 3.7 Angstrom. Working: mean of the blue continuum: 27.2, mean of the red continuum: 28.6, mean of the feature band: 25.7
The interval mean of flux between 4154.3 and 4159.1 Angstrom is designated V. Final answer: 27.3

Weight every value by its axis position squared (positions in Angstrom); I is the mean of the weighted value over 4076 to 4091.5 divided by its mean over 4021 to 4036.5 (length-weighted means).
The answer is 1.06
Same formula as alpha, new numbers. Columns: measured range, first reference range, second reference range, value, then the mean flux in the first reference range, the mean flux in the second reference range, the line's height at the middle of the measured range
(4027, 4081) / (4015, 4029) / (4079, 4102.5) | -0.6 Angstrom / 27.6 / 25.8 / 26.8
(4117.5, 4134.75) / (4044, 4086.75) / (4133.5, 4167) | 0.7 Angstrom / 27.6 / 28.4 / 28.2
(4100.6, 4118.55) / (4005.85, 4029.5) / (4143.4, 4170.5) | 1.0 Angstrom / 26.8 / 28.2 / 27.7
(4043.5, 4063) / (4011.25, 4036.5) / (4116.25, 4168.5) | -0.6 Angstrom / 26.9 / 27.9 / 27.1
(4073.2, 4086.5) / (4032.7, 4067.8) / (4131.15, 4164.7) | -0.1 Angstrom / 27.6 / 28.2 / 27.8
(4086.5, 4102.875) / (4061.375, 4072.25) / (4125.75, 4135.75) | 1.2 Angstrom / 26.6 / 26.5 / 26.5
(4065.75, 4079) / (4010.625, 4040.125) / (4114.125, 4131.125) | 0.3 Angstrom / 26.6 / 27.1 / 26.8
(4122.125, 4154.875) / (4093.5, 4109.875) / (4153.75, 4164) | -1.8 Angstrom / 24.5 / 27.7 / 26.6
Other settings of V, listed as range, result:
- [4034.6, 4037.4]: 25.8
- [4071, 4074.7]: 27.1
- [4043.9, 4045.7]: 27.6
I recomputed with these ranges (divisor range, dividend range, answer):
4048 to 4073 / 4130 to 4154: 1.08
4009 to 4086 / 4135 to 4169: 1.10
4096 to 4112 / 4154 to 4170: 1.16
